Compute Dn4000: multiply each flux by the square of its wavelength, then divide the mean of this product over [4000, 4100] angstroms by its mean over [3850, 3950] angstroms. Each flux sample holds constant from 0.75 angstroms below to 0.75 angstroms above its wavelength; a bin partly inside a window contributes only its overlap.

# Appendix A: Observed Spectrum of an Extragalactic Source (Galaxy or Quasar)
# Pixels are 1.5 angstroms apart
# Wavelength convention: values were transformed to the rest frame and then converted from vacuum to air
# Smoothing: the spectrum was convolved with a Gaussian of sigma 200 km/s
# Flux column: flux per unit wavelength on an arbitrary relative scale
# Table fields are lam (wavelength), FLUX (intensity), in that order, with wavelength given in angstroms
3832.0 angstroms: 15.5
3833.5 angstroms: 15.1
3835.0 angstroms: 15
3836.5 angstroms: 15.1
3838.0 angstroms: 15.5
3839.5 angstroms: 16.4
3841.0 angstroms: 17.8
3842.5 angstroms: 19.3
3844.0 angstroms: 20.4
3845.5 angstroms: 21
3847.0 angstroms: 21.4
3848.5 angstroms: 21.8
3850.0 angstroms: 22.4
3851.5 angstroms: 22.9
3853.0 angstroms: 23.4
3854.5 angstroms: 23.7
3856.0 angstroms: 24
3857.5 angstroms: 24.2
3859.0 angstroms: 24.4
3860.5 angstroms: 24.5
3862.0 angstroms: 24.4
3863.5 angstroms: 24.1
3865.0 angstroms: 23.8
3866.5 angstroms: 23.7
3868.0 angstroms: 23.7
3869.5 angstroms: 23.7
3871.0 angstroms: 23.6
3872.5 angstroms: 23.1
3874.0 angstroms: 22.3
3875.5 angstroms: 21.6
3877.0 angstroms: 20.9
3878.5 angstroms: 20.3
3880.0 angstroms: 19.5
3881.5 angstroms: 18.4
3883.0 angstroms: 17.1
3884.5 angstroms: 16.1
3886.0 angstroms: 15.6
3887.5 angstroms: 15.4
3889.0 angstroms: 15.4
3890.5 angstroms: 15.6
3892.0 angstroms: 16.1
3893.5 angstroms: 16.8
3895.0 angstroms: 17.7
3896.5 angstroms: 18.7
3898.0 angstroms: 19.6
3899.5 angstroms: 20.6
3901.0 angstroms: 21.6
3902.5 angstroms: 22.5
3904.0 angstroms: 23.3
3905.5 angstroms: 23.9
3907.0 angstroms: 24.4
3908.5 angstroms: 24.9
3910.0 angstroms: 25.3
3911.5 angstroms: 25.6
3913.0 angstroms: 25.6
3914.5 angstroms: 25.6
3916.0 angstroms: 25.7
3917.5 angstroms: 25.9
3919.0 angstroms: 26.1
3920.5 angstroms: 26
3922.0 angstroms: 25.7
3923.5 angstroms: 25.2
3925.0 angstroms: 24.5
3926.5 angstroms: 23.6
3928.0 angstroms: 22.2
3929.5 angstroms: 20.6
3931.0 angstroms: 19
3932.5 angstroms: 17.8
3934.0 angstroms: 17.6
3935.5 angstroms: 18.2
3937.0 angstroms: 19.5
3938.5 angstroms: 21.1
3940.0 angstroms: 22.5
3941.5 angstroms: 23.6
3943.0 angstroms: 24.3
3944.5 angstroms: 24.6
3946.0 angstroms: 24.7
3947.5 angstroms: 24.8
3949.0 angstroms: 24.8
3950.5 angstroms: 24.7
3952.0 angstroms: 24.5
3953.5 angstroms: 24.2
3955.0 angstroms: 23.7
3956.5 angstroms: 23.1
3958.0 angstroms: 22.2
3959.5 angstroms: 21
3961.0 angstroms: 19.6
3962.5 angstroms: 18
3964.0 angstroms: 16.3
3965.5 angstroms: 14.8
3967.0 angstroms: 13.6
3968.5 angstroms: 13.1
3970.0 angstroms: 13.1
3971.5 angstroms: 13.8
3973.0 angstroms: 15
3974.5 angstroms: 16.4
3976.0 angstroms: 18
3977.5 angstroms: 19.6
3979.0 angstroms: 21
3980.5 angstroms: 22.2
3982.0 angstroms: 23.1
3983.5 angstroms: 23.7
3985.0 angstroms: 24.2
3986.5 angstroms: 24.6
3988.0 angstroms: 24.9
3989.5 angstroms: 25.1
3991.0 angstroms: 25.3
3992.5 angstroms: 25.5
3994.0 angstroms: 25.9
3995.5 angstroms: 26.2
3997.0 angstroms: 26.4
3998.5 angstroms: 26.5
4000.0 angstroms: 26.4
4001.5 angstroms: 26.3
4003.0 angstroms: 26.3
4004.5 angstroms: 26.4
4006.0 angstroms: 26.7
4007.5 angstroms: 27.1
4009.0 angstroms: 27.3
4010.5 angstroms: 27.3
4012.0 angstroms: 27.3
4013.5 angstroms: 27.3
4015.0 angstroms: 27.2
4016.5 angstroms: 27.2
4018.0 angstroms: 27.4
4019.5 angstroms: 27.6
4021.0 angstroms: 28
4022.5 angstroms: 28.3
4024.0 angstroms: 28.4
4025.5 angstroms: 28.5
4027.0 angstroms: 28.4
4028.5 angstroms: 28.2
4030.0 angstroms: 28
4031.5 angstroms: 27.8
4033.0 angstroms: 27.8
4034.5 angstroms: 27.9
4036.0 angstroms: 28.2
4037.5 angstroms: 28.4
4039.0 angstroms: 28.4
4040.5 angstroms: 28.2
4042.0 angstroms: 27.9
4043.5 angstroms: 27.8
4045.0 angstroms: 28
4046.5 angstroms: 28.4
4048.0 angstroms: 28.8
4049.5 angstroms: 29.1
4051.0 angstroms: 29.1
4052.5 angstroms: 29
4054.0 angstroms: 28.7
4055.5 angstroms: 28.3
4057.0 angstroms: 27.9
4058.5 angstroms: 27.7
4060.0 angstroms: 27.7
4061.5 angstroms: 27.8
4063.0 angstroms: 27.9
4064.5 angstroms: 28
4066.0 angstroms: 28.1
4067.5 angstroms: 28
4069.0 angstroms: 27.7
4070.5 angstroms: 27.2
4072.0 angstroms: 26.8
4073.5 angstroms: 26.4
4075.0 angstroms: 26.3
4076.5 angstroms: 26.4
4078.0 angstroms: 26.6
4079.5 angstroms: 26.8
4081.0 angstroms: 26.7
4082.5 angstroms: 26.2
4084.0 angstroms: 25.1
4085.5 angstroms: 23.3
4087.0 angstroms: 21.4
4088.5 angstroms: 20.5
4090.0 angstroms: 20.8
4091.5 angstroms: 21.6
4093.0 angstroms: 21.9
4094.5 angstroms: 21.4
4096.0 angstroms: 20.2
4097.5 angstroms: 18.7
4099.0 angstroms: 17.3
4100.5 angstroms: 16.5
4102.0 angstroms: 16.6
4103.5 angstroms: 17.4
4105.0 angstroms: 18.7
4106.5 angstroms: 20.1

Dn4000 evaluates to 1.3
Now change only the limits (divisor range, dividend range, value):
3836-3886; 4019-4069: 1.45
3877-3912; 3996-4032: 1.47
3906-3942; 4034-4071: 1.30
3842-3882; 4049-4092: 1.31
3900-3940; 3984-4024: 1.20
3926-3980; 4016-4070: 1.46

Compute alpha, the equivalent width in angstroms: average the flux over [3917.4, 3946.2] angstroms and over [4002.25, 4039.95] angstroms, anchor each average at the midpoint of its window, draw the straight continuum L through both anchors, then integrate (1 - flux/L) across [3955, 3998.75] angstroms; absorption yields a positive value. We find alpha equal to 7.7 angstroms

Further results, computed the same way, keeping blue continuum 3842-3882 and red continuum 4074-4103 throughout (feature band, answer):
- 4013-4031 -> -4.43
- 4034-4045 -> -2.83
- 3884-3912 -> 3.17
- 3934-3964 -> 0.18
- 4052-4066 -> -3.60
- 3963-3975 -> 4.21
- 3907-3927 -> -2.57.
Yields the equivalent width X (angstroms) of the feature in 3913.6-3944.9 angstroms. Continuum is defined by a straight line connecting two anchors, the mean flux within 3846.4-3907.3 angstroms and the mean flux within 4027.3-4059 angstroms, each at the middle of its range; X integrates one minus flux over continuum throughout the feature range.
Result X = 0.7 angstroms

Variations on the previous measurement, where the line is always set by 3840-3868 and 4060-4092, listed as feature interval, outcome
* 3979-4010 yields -1.0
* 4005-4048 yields -4.7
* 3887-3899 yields 3.2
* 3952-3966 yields 2.0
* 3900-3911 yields -0.2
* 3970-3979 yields 2.8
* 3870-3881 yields 0.6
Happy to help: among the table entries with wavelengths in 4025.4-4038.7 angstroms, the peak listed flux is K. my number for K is 28.5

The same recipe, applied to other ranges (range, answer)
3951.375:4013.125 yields 27.3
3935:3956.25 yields 24.8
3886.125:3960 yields 26.1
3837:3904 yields 24.5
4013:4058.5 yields 29.1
